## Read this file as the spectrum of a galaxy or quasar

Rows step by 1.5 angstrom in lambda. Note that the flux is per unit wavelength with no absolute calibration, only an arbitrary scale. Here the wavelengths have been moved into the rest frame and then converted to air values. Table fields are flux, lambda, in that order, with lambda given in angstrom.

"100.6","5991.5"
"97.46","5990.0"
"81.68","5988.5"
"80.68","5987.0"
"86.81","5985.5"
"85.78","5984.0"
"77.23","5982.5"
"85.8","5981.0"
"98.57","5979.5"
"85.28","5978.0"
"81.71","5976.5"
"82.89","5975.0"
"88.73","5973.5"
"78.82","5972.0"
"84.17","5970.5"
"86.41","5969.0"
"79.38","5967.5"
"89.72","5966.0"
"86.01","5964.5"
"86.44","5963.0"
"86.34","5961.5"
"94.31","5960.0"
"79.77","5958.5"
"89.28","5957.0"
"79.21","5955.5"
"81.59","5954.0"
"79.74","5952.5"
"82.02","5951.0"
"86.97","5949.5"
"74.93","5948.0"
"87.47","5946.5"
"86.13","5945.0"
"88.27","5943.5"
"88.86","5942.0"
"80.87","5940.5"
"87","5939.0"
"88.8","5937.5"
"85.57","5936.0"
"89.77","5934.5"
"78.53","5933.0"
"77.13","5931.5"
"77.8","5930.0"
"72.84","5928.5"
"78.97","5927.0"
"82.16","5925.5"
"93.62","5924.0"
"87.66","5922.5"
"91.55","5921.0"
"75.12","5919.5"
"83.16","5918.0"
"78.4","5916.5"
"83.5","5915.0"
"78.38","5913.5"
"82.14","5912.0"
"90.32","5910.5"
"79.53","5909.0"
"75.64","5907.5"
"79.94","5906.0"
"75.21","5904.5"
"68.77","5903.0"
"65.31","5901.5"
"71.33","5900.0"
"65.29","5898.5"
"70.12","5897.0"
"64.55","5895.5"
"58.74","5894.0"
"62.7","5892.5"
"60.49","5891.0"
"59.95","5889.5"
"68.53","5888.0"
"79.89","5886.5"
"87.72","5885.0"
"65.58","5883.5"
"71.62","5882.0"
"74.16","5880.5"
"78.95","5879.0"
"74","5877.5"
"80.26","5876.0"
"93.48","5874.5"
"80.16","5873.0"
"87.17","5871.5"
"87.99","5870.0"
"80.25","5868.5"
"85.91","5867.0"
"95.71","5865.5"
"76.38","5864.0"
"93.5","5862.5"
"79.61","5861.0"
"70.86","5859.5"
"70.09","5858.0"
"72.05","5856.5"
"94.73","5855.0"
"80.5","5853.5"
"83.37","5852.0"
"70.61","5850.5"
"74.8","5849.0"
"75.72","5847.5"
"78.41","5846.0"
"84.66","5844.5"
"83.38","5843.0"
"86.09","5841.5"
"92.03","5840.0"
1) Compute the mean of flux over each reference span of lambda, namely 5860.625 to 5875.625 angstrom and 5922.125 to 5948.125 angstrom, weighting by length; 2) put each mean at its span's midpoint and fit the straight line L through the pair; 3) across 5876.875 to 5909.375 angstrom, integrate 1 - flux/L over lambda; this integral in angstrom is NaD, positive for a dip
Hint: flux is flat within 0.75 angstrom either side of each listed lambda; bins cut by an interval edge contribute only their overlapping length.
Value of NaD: 5.53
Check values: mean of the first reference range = 86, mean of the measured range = 70.7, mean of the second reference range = 83.8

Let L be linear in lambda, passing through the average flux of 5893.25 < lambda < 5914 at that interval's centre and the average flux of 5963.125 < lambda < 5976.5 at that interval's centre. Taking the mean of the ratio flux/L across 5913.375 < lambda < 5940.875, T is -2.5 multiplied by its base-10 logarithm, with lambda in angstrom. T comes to -0.08 mag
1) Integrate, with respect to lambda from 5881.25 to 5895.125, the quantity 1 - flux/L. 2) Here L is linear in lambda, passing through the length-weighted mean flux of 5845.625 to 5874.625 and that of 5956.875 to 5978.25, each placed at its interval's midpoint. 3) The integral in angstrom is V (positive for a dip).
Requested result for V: 2.4 angstrom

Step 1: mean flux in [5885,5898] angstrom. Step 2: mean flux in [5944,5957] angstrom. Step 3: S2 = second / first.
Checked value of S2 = 1.2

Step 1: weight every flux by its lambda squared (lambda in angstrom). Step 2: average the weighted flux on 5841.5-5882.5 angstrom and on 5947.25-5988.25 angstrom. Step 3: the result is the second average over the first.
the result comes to 1.08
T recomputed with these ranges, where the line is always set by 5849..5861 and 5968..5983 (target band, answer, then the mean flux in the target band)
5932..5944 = -0.040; 85.7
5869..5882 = -0.036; 81.4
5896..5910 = 0.113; 72.5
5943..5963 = -0.010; 84.3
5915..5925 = -0.042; 84.7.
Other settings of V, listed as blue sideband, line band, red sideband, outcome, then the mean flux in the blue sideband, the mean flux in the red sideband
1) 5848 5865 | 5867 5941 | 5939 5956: 3.2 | 79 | 83.5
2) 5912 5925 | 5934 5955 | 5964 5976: -0.2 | 83.8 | 84.4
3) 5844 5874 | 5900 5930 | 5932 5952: 1.4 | 81.2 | 84.9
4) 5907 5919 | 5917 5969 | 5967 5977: -1.1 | 81.4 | 83.3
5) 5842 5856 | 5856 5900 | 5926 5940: 2.9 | 80.6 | 81.8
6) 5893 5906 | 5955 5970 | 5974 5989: -0.9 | 68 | 84.8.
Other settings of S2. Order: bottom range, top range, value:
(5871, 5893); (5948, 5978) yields 1.12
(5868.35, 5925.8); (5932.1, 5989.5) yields 1.11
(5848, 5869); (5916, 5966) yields 1.04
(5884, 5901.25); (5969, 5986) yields 1.25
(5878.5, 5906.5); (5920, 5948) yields 1.21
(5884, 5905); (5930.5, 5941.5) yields 1.23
